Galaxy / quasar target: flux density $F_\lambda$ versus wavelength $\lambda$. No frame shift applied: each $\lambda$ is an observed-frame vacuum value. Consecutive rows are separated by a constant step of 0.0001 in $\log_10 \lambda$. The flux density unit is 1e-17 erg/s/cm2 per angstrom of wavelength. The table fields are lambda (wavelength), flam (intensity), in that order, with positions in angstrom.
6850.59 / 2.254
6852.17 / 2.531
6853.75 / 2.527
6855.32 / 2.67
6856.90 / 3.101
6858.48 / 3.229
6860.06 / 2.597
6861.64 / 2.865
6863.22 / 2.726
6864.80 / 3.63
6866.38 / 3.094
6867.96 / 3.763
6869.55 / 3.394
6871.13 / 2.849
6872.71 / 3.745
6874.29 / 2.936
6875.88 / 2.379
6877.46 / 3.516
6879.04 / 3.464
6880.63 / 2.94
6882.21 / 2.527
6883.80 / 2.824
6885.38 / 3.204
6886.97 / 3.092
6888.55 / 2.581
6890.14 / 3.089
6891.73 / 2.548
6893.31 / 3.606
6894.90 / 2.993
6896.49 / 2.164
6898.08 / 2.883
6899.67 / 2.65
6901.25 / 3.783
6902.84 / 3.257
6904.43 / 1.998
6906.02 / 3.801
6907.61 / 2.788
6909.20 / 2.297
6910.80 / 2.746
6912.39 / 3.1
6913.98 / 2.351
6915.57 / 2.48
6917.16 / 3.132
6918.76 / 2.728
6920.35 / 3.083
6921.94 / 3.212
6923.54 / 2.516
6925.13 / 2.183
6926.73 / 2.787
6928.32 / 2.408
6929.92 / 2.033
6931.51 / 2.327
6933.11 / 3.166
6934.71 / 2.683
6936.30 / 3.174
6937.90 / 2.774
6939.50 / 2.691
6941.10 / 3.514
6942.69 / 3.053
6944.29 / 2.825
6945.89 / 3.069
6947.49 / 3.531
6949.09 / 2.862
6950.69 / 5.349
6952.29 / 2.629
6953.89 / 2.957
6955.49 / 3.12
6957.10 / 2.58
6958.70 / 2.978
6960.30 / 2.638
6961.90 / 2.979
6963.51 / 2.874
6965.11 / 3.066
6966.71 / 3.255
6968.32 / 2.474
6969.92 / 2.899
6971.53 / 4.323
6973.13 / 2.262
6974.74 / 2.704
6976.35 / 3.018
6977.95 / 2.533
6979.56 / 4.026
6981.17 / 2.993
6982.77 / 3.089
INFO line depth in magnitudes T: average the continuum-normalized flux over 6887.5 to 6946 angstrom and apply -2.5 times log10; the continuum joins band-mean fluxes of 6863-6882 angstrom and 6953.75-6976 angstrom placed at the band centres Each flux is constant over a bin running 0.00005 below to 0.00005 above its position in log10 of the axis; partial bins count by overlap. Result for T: 0.09 mag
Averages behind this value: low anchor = 3.2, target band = 2.82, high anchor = 2.94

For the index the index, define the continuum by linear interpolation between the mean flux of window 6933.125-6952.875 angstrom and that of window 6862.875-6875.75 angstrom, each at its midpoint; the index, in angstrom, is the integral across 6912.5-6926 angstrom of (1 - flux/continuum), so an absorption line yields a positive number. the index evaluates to 2.0 angstrom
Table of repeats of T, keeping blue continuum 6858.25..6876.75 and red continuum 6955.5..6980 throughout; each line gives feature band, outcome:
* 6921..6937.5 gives 0.14 mag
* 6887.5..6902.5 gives 0.05 mag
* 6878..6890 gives 0.04 mag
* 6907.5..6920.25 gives 0.12 mag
